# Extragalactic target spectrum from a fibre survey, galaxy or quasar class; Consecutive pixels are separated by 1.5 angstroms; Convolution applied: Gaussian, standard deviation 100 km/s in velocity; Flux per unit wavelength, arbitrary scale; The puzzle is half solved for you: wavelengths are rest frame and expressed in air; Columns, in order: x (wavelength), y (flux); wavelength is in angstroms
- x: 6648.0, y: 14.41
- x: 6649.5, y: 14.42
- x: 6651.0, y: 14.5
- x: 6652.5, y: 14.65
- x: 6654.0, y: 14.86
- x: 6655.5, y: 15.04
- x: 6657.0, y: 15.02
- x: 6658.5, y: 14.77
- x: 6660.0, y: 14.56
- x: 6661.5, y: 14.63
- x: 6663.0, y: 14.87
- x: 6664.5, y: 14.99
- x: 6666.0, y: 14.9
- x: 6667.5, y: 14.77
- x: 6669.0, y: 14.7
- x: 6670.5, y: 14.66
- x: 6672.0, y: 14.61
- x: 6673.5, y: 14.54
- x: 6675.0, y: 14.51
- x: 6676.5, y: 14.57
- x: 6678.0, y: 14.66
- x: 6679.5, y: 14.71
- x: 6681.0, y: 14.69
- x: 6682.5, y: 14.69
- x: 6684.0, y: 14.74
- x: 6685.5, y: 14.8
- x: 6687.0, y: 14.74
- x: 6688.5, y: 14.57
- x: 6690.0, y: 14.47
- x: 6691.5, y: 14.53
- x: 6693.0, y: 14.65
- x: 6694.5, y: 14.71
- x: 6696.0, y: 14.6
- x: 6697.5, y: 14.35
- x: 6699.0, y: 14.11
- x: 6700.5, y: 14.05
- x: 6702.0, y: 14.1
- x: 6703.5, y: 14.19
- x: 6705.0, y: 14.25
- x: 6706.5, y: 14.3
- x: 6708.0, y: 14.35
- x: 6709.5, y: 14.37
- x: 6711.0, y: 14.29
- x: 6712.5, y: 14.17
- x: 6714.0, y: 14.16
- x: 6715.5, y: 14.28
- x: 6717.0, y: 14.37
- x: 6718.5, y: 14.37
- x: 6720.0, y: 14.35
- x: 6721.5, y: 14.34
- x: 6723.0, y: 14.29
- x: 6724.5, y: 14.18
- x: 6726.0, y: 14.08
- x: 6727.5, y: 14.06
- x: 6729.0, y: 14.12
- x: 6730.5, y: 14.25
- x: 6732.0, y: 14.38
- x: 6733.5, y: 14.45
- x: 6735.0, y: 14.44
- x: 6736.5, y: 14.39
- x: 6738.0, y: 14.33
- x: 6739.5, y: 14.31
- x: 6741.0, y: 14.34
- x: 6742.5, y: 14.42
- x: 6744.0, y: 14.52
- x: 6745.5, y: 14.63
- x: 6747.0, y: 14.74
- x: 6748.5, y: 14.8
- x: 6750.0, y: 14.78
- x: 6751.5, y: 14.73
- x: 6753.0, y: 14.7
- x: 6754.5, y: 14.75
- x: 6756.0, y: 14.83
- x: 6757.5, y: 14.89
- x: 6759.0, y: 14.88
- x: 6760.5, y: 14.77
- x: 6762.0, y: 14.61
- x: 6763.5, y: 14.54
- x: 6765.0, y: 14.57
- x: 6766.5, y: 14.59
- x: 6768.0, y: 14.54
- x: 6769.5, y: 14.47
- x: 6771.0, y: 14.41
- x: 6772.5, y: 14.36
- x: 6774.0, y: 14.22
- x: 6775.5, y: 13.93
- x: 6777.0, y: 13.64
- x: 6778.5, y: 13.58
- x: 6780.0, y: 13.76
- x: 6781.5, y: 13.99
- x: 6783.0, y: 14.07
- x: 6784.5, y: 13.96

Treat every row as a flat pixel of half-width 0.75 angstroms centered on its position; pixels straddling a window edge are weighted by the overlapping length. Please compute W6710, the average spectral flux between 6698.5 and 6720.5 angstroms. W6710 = 14.2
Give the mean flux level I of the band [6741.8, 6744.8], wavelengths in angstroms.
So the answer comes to 14.5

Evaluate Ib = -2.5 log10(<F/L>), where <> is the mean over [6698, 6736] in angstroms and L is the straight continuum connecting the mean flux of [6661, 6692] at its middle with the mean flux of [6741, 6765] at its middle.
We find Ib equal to 0.03 mag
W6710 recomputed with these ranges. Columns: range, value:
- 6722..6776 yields 14.5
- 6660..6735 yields 14.5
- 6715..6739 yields 14.3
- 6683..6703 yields 14.5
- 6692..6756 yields 14.4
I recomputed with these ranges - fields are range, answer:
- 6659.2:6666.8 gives 14.8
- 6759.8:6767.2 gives 14.6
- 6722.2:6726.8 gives 14.2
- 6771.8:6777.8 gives 14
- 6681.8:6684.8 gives 14.7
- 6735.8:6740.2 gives 14.3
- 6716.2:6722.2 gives 14.4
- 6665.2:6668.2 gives 14.8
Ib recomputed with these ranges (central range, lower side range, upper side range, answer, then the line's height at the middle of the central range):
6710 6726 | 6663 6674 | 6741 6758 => 0.03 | 14.7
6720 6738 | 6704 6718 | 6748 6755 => 0.02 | 14.5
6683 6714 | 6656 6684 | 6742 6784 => 0.02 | 14.6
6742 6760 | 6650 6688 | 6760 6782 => -0.03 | 14.4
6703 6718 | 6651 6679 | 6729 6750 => 0.02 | 14.6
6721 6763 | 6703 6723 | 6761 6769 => 0.00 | 14.4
